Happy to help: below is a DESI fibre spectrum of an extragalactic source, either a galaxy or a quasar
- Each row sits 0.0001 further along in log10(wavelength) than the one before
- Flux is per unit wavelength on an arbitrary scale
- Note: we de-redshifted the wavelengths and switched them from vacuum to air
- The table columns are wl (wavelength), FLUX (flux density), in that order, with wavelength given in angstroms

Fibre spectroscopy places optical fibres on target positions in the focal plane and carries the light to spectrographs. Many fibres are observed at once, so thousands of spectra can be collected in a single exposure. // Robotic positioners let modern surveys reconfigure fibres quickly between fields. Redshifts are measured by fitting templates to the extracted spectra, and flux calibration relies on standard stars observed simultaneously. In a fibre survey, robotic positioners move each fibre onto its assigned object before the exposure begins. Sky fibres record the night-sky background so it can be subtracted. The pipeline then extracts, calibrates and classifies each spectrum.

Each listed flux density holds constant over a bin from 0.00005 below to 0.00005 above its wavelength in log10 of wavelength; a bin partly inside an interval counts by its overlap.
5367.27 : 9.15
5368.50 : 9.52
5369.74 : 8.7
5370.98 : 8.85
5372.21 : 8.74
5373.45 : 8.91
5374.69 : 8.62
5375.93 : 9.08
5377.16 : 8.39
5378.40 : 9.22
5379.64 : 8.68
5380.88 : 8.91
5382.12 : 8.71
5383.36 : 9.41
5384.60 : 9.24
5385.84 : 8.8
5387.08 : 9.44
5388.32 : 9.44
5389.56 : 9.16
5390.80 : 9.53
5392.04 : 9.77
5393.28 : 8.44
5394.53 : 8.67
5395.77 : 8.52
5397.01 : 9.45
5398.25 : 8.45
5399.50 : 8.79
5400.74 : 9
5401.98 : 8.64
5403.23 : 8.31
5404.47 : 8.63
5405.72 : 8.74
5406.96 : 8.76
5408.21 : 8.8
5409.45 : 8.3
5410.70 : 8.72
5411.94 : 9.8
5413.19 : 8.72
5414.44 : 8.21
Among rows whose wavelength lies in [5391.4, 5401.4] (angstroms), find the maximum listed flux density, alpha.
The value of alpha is 9.77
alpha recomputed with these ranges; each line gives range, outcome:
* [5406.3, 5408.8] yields 8.8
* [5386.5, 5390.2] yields 9.44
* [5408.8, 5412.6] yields 9.8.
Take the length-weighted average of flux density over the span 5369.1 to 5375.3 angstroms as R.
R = 8.76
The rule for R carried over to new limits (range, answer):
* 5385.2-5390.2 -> 9.22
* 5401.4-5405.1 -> 8.51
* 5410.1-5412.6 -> 9.27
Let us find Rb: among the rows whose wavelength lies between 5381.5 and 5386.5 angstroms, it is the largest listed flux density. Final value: 9.41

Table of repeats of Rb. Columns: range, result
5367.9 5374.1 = 9.52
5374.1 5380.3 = 9.22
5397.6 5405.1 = 9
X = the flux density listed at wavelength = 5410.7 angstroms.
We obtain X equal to 8.72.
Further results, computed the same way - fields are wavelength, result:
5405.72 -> 8.74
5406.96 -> 8.76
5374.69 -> 8.62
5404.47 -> 8.63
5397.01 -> 9.45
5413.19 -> 8.72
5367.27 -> 9.15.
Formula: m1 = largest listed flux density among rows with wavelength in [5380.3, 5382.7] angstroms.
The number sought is 8.91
